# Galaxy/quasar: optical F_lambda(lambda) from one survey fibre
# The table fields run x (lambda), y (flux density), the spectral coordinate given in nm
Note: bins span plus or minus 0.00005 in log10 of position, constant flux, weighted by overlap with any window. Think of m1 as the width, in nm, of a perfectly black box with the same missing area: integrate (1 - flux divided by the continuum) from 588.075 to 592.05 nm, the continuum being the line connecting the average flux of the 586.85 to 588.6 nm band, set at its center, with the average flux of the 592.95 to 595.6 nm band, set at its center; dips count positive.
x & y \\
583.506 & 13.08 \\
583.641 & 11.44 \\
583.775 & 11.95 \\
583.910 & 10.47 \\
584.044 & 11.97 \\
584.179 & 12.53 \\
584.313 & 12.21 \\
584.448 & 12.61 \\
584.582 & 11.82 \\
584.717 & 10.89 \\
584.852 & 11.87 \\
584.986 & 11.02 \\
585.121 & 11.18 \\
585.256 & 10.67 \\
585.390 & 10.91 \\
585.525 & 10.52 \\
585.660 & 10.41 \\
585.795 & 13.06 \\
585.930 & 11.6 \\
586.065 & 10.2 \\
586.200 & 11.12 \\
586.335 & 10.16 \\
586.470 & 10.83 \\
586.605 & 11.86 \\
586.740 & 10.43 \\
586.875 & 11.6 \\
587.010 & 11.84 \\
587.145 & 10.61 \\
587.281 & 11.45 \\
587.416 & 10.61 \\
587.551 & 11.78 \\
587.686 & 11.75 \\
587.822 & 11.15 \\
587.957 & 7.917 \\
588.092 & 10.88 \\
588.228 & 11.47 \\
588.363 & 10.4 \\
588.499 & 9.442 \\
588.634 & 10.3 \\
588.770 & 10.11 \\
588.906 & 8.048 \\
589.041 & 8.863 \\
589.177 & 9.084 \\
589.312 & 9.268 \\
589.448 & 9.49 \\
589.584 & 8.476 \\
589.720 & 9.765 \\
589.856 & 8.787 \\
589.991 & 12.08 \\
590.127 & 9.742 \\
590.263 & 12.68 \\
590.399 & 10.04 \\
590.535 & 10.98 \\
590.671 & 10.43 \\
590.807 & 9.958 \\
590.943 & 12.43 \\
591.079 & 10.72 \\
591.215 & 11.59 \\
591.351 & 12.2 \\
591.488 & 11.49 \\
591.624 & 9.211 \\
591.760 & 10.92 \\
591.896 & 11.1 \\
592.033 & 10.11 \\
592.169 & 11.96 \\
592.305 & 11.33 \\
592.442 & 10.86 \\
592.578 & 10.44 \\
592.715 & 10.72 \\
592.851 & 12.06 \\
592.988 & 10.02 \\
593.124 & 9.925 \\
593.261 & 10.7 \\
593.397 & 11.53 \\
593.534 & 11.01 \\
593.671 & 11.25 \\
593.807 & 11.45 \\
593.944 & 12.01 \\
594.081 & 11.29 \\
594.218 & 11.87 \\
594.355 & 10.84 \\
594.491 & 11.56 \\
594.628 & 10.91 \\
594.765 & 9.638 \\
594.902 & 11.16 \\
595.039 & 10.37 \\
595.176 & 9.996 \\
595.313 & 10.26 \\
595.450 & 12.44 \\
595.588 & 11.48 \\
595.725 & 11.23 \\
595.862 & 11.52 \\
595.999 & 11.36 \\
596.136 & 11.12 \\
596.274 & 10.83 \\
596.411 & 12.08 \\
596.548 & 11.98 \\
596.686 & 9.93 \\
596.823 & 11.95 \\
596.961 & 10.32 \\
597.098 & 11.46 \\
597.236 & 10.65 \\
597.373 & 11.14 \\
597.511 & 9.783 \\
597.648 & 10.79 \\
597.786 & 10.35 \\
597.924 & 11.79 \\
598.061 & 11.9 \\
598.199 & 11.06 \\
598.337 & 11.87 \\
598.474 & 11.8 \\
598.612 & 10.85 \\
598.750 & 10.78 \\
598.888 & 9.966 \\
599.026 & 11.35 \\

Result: 0.20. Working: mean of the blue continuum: 10.8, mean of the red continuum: 11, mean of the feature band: 10.3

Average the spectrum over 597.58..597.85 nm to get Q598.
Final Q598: 10.6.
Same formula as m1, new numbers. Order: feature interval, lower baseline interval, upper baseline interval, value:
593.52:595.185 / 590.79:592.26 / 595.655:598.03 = 0.01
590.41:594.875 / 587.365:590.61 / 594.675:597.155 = -0.16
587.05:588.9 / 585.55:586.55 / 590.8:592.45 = 0.09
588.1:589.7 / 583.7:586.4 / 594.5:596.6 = 0.24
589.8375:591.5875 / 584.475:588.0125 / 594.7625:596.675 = 0.01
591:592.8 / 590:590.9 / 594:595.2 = -0.03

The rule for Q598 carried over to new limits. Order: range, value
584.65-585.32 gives 11.1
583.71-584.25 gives 11.7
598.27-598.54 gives 11.9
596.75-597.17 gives 11.2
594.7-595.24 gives 10.3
